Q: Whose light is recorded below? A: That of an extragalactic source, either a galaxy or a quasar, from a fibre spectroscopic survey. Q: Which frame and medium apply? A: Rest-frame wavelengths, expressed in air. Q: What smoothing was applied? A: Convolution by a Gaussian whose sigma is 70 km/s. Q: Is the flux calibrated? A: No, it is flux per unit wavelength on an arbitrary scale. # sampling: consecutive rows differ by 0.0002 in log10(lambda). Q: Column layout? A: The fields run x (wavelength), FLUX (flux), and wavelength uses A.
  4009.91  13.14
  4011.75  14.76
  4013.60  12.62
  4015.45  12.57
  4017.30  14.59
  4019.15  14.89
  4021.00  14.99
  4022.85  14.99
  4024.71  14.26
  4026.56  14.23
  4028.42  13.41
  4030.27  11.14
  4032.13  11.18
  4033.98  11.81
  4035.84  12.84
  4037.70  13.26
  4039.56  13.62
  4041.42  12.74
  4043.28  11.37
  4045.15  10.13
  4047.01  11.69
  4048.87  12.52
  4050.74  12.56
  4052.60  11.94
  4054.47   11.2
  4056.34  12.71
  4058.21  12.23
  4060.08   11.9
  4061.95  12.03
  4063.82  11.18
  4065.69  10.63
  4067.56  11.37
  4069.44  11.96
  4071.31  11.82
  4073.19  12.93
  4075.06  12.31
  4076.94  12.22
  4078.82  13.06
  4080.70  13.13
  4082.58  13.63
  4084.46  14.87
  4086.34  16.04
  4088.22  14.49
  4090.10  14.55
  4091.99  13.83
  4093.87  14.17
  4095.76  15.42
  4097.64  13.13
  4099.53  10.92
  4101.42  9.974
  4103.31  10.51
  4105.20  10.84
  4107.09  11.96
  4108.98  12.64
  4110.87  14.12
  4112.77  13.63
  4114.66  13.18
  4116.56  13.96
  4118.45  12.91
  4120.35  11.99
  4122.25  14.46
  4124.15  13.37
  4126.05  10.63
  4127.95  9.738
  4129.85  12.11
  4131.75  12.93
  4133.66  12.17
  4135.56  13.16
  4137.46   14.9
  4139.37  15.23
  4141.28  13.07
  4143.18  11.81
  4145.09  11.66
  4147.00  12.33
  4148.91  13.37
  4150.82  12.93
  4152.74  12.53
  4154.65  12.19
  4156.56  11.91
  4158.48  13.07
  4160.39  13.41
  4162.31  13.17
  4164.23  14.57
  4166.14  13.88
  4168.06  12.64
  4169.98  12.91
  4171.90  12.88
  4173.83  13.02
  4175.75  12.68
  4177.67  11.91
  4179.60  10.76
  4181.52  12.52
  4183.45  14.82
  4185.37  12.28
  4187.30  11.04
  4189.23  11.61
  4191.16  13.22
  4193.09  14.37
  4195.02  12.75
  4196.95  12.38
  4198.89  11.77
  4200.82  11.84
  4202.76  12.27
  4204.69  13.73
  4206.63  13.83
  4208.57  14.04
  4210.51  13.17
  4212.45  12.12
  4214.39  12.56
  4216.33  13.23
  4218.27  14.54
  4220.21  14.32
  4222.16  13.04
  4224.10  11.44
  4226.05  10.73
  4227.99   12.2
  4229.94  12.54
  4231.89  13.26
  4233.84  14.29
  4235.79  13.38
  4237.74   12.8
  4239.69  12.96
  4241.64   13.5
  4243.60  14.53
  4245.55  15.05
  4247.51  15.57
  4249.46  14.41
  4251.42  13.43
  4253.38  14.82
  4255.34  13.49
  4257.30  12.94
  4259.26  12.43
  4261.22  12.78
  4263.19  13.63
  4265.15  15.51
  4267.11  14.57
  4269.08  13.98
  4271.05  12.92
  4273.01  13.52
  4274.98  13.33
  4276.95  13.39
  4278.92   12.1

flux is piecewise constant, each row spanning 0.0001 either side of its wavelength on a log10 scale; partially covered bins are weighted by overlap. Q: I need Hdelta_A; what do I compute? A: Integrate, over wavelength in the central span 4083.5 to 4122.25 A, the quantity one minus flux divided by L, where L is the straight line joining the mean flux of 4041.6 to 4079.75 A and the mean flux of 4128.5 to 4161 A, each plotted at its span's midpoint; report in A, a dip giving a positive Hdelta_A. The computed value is -2.6 A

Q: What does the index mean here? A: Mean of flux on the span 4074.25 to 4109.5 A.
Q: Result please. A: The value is 13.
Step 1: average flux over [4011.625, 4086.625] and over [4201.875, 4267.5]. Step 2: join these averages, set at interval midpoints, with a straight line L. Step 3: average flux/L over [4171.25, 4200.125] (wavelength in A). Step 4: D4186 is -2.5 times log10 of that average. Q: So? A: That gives 0.06 mag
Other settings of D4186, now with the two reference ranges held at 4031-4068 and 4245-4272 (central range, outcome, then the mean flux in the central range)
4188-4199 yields 0.05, 12.7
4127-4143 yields -0.01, 12.9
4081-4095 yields -0.17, 14.5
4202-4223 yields 0.01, 13.4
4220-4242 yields 0.07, 12.8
